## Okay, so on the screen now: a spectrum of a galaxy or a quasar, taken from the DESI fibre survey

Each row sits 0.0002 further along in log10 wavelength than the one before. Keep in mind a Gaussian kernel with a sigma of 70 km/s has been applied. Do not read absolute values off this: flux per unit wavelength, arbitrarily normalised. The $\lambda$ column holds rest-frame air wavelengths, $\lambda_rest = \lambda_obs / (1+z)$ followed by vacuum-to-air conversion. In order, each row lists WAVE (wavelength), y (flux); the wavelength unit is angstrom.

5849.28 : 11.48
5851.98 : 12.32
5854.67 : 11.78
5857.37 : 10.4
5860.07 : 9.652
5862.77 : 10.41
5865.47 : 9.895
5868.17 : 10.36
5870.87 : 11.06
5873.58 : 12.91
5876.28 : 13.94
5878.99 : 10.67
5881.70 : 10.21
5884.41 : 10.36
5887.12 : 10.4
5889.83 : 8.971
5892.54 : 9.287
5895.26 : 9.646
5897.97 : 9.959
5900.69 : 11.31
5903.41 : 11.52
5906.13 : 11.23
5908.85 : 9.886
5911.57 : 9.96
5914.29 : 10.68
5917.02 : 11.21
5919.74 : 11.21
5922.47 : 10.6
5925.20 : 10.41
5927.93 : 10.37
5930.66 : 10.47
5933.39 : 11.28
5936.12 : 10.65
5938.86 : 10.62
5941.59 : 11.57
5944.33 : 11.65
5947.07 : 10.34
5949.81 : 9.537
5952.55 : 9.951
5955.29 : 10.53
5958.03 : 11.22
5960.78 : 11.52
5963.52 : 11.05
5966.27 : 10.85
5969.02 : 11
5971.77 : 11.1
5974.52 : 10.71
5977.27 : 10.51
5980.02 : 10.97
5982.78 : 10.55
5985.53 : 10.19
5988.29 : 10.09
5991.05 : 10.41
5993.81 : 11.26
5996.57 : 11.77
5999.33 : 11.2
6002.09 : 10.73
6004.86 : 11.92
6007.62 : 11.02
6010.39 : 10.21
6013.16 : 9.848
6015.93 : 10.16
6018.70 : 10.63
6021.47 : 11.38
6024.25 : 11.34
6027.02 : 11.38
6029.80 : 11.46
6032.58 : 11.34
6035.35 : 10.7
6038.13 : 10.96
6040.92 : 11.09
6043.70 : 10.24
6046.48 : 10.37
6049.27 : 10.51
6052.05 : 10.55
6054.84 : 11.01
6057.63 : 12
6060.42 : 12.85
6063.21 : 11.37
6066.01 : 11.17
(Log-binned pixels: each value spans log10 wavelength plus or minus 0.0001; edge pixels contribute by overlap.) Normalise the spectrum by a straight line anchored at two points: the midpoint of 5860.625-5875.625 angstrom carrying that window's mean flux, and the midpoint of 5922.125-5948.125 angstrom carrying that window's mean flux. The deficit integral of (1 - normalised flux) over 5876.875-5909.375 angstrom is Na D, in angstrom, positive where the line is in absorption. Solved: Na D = 1.63 angstrom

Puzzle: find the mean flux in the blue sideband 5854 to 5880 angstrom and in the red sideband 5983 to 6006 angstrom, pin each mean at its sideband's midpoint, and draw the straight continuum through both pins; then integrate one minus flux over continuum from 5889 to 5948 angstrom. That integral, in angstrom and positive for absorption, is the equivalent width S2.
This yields 2.3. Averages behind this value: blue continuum 11.1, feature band 10.6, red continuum 10.9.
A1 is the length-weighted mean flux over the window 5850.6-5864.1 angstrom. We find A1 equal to 10.9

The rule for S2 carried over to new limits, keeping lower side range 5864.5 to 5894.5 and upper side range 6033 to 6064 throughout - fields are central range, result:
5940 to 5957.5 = 0.4 angstrom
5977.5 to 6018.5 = 0.9 angstrom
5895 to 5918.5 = 0.3 angstrom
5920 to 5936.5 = 0.2 angstrom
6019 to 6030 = -0.3 angstrom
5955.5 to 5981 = -0.2 angstrom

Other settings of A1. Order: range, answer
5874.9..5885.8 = 11.3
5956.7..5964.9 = 11.3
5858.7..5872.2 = 10.3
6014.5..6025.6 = 10.9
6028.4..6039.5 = 11.1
